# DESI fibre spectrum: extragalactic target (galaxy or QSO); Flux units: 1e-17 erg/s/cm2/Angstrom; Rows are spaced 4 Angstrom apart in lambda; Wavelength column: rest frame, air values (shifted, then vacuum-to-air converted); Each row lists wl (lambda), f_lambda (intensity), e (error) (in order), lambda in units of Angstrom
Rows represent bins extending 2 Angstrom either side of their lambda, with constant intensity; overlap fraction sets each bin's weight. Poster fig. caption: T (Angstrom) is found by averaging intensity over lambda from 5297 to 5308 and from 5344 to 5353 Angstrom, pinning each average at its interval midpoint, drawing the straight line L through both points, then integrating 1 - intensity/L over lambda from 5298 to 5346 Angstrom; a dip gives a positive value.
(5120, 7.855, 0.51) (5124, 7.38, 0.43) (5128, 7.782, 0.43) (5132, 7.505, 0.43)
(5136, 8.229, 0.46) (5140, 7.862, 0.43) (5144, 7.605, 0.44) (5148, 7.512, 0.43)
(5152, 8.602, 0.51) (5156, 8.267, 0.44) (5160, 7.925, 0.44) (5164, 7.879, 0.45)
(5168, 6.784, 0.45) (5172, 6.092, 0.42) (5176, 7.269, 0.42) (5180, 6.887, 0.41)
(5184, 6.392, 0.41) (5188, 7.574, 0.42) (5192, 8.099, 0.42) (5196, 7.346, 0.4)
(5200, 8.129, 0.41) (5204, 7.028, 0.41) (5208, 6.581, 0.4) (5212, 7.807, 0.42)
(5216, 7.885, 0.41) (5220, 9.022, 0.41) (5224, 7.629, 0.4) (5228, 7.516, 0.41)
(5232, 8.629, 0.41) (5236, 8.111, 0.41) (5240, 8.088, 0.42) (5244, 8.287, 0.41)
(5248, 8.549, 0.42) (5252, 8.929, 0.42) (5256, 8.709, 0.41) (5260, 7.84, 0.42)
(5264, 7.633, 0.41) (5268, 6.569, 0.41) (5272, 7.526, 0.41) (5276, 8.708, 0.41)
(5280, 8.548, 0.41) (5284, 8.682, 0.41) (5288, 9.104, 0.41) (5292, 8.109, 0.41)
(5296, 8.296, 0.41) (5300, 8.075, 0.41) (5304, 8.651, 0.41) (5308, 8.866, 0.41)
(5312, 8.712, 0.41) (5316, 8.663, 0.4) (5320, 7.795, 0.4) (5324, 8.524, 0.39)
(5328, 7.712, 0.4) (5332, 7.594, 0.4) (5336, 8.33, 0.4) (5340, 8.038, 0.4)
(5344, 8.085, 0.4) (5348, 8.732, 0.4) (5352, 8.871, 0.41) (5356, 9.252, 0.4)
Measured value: 1.5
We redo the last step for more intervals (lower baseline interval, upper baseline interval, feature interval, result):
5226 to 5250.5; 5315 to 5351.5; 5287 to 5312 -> -1.0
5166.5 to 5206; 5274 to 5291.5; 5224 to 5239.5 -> -0.3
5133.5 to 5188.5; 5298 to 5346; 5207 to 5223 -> -0.3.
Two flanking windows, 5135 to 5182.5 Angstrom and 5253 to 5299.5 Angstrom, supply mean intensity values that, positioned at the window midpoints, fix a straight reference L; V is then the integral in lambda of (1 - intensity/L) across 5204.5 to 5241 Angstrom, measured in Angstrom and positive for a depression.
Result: 0.06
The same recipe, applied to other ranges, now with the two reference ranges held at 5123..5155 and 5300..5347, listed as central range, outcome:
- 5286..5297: -0.4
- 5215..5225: -0.3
